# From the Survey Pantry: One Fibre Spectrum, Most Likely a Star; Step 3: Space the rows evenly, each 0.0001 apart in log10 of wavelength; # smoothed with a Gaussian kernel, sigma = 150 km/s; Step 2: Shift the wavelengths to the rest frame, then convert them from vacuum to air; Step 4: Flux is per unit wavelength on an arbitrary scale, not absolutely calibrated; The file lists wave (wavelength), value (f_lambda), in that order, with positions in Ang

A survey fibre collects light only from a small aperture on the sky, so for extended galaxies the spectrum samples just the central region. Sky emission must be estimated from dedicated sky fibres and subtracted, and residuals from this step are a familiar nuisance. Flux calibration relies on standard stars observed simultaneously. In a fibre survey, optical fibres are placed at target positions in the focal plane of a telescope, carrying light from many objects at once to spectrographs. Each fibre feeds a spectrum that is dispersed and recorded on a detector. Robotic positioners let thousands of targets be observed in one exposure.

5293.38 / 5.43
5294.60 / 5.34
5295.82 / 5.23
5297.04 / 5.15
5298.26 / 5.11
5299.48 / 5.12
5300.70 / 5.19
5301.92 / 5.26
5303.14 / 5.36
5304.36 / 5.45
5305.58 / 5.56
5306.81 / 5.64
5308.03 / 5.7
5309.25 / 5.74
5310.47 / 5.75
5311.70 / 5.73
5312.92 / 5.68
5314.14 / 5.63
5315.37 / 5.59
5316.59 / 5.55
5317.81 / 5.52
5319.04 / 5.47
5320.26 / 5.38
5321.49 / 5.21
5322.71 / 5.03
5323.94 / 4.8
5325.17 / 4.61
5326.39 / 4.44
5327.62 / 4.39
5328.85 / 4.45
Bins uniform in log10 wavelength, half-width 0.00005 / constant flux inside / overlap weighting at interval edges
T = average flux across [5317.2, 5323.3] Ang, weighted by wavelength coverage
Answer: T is 5.33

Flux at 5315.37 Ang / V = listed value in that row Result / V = 5.59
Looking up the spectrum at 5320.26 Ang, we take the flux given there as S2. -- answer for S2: 5.38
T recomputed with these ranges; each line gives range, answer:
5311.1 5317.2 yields 5.64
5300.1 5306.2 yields 5.36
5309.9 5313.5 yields 5.71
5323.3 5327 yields 4.62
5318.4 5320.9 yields 5.41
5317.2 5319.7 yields 5.5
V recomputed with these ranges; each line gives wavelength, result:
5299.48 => 5.12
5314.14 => 5.63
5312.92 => 5.68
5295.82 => 5.23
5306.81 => 5.64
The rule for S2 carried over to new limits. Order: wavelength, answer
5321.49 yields 5.21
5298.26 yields 5.11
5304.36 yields 5.45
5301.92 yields 5.26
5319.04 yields 5.47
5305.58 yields 5.56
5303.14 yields 5.36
